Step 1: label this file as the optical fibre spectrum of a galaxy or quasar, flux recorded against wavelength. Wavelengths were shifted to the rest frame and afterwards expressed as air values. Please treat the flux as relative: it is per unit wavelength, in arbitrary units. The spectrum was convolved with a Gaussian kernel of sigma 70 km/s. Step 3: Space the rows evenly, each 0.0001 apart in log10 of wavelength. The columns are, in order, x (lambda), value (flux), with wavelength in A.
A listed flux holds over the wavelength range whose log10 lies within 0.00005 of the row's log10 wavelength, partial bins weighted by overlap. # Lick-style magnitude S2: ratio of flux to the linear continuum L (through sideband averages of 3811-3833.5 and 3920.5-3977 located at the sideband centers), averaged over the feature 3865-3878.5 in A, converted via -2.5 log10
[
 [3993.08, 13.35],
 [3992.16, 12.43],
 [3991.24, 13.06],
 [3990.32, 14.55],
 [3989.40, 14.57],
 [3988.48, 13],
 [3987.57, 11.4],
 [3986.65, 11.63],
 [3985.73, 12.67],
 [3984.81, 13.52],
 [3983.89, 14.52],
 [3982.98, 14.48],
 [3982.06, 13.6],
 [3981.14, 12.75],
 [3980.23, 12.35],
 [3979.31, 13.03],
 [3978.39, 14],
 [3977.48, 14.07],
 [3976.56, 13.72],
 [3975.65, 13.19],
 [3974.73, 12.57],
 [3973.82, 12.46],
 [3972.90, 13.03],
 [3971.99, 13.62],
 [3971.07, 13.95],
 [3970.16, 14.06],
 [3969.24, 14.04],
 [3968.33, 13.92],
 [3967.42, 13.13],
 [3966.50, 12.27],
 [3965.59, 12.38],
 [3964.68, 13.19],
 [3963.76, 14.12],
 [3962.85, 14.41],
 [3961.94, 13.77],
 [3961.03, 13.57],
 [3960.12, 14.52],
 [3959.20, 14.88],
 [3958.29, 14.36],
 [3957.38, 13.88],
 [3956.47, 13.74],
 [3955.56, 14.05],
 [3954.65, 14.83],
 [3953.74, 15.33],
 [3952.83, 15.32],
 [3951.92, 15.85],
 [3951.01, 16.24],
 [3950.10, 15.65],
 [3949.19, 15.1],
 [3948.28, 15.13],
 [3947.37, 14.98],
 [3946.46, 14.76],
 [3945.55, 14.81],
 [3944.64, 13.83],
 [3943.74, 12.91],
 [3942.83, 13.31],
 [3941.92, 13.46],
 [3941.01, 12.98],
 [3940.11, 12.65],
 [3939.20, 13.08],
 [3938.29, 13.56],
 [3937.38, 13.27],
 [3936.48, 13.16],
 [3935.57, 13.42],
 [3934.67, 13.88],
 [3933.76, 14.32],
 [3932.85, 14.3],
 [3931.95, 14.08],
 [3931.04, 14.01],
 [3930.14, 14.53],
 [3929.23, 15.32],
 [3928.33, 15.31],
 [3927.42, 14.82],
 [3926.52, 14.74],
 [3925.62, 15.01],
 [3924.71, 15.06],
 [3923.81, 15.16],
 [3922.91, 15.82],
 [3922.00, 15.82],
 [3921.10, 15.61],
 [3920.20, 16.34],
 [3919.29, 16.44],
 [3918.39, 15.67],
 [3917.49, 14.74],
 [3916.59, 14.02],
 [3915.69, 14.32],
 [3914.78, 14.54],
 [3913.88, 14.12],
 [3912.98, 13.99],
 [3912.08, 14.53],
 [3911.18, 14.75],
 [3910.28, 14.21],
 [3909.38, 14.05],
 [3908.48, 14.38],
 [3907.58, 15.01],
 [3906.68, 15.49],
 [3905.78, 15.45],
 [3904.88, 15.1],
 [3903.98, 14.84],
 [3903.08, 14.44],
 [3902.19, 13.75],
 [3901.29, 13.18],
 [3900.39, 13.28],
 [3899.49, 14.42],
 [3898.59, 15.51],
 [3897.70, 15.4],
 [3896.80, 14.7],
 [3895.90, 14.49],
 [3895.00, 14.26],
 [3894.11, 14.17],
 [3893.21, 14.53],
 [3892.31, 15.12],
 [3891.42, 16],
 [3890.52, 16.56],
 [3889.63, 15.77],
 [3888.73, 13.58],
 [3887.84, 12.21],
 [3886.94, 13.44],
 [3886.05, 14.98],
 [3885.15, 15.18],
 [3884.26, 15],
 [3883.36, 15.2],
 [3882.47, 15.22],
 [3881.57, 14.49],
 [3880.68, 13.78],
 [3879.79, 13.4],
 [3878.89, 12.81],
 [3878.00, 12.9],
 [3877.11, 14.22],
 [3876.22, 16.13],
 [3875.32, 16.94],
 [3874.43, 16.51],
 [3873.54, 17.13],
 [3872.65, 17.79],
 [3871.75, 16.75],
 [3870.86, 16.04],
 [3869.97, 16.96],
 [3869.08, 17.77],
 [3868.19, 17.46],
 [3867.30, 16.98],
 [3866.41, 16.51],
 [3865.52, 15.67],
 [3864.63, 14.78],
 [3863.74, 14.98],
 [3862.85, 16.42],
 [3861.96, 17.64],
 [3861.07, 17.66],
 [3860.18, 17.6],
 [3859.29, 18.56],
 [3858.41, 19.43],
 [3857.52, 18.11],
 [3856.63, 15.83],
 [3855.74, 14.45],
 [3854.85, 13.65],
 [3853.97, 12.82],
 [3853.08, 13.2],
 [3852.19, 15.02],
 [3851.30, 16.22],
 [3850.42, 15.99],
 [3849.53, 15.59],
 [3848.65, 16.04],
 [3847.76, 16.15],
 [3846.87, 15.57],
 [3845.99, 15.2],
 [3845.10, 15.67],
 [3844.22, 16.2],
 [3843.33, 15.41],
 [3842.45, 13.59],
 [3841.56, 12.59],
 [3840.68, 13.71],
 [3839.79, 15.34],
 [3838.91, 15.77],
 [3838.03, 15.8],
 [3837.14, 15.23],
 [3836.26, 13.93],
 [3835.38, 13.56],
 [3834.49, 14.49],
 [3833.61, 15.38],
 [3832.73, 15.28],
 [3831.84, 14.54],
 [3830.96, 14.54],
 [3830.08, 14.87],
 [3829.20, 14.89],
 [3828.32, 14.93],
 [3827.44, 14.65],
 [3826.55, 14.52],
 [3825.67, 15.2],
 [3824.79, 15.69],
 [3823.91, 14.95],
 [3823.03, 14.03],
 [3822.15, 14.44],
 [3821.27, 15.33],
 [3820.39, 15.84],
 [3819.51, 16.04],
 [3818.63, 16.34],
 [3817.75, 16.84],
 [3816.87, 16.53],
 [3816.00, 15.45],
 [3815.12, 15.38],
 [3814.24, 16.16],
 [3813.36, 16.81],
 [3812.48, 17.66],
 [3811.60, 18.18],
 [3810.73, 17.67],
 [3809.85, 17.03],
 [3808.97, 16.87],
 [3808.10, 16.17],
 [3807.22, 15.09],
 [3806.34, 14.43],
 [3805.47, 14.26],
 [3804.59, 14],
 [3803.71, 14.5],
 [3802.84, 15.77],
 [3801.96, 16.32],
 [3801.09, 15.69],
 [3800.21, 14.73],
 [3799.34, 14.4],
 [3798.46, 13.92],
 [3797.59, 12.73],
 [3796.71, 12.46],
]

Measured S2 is -0.09 mag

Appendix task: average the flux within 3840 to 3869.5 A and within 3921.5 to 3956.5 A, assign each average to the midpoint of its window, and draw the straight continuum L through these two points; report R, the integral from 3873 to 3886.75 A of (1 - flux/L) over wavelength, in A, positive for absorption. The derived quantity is 0.4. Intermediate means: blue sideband 15.8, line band 14.9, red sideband 14.5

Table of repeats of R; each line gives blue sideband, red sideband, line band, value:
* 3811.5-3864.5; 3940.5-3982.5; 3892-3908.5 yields 0.1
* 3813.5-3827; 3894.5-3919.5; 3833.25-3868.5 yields -0.9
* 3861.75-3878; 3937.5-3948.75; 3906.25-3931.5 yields -0.5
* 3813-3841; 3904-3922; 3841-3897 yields -1.6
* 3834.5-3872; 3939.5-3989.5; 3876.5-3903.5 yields 1.2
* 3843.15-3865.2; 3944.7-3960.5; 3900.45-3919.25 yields 1.0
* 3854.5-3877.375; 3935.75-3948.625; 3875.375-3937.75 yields 1.7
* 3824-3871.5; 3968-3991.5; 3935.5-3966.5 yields -0.6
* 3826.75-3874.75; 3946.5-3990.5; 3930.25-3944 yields 0.8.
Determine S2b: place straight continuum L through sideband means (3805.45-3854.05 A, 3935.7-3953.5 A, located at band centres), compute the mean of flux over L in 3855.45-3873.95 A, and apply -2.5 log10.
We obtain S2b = -0.13 mag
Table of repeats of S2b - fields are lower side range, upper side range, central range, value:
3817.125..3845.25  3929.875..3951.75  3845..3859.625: -0.06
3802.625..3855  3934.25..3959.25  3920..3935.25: -0.04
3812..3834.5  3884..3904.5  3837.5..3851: -0.01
